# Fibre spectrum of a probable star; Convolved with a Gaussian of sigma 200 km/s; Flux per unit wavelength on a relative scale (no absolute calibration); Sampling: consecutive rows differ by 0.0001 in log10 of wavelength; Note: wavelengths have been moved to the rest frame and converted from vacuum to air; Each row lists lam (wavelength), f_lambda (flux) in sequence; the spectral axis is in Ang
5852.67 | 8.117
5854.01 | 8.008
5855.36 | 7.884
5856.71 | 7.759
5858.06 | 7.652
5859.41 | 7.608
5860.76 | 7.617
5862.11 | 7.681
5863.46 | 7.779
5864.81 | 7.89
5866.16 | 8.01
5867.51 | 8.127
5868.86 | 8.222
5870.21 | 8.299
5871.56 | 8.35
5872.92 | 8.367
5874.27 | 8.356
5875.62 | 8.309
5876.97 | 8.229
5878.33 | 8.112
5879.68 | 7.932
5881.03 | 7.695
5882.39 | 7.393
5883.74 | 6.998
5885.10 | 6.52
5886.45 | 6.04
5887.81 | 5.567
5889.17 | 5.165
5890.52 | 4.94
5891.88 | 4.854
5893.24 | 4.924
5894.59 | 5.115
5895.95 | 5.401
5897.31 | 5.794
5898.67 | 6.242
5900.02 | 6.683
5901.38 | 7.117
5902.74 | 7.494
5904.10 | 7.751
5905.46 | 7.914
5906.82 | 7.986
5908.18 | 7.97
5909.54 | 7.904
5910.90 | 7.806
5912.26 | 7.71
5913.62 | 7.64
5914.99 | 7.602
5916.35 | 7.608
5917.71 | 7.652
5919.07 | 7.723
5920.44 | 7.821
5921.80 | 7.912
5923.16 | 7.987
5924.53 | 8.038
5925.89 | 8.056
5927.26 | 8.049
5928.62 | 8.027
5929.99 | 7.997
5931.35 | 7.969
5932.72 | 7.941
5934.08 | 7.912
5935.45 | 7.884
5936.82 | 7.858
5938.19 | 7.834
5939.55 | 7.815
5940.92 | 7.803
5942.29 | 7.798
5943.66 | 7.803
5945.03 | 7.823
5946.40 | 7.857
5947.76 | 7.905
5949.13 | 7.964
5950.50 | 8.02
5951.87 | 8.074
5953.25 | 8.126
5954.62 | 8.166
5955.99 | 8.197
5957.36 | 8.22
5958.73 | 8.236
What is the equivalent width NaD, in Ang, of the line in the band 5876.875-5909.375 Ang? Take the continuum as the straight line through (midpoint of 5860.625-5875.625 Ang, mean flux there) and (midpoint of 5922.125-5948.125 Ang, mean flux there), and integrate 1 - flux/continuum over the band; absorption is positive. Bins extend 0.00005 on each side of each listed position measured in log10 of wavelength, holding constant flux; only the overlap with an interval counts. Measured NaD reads 5.6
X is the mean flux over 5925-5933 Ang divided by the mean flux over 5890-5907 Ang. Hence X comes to 1.3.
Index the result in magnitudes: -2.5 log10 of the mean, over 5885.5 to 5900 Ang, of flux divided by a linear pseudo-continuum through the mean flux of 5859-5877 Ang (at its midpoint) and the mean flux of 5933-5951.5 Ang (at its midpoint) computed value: 0.41 mag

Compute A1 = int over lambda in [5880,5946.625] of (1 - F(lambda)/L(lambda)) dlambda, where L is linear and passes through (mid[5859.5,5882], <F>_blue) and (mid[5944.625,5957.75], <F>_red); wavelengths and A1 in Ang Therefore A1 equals 6.5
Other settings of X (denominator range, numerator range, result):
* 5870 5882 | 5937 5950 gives 0.96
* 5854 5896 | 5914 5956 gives 1.09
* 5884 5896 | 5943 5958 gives 1.47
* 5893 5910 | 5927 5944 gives 1.16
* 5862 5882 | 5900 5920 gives 0.95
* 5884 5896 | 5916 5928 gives 1.45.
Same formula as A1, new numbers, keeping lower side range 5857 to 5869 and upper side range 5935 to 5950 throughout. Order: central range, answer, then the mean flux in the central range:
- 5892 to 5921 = 2.8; 7.09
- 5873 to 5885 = 0.0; 7.84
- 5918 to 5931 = -0.2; 7.95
